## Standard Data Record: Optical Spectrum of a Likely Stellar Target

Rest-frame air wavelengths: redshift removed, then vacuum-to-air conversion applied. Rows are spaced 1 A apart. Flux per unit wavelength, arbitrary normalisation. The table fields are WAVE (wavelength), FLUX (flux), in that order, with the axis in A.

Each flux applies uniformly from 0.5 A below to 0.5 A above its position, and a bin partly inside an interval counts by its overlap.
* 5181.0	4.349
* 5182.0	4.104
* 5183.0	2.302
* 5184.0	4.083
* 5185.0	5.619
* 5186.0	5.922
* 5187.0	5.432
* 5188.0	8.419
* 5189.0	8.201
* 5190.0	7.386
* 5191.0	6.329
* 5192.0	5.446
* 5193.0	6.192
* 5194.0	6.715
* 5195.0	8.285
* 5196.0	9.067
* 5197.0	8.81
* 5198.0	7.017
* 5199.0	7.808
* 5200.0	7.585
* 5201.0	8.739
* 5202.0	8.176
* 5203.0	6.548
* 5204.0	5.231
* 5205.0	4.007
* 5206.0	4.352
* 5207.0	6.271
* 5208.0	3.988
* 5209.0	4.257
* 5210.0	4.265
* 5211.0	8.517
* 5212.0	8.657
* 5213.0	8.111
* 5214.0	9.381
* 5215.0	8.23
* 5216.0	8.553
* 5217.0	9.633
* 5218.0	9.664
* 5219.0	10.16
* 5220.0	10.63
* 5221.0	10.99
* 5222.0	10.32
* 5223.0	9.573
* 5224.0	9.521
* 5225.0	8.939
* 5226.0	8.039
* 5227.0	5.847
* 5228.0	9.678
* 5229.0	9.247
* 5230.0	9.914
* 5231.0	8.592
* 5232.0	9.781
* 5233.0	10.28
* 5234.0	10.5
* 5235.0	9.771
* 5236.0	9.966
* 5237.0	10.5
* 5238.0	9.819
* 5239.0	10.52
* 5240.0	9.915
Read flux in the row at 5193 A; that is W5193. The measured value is 6.192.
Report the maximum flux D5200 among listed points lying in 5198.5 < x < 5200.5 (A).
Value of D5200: 7.808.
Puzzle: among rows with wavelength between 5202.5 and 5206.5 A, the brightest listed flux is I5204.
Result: 6.548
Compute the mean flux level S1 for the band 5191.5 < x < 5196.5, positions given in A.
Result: 7.14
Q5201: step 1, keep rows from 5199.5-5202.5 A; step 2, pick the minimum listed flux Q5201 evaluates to 7.585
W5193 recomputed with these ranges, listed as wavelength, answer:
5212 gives 8.657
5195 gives 8.285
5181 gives 4.349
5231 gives 8.592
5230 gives 9.914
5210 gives 4.265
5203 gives 6.548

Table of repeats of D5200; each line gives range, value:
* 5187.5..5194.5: 8.419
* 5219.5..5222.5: 10.99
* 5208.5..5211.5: 8.517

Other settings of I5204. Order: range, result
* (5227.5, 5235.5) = 10.5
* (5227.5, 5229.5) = 9.678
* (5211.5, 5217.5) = 9.633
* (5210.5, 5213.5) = 8.657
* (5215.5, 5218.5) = 9.664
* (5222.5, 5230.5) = 9.914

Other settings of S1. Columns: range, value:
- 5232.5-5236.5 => 10.1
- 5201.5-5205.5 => 5.99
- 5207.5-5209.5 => 4.12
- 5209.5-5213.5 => 7.39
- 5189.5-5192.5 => 6.39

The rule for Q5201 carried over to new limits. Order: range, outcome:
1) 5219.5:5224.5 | 9.521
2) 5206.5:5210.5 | 3.988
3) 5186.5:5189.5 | 5.432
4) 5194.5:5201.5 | 7.017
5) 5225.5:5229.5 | 5.847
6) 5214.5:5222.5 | 8.23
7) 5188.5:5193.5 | 5.446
